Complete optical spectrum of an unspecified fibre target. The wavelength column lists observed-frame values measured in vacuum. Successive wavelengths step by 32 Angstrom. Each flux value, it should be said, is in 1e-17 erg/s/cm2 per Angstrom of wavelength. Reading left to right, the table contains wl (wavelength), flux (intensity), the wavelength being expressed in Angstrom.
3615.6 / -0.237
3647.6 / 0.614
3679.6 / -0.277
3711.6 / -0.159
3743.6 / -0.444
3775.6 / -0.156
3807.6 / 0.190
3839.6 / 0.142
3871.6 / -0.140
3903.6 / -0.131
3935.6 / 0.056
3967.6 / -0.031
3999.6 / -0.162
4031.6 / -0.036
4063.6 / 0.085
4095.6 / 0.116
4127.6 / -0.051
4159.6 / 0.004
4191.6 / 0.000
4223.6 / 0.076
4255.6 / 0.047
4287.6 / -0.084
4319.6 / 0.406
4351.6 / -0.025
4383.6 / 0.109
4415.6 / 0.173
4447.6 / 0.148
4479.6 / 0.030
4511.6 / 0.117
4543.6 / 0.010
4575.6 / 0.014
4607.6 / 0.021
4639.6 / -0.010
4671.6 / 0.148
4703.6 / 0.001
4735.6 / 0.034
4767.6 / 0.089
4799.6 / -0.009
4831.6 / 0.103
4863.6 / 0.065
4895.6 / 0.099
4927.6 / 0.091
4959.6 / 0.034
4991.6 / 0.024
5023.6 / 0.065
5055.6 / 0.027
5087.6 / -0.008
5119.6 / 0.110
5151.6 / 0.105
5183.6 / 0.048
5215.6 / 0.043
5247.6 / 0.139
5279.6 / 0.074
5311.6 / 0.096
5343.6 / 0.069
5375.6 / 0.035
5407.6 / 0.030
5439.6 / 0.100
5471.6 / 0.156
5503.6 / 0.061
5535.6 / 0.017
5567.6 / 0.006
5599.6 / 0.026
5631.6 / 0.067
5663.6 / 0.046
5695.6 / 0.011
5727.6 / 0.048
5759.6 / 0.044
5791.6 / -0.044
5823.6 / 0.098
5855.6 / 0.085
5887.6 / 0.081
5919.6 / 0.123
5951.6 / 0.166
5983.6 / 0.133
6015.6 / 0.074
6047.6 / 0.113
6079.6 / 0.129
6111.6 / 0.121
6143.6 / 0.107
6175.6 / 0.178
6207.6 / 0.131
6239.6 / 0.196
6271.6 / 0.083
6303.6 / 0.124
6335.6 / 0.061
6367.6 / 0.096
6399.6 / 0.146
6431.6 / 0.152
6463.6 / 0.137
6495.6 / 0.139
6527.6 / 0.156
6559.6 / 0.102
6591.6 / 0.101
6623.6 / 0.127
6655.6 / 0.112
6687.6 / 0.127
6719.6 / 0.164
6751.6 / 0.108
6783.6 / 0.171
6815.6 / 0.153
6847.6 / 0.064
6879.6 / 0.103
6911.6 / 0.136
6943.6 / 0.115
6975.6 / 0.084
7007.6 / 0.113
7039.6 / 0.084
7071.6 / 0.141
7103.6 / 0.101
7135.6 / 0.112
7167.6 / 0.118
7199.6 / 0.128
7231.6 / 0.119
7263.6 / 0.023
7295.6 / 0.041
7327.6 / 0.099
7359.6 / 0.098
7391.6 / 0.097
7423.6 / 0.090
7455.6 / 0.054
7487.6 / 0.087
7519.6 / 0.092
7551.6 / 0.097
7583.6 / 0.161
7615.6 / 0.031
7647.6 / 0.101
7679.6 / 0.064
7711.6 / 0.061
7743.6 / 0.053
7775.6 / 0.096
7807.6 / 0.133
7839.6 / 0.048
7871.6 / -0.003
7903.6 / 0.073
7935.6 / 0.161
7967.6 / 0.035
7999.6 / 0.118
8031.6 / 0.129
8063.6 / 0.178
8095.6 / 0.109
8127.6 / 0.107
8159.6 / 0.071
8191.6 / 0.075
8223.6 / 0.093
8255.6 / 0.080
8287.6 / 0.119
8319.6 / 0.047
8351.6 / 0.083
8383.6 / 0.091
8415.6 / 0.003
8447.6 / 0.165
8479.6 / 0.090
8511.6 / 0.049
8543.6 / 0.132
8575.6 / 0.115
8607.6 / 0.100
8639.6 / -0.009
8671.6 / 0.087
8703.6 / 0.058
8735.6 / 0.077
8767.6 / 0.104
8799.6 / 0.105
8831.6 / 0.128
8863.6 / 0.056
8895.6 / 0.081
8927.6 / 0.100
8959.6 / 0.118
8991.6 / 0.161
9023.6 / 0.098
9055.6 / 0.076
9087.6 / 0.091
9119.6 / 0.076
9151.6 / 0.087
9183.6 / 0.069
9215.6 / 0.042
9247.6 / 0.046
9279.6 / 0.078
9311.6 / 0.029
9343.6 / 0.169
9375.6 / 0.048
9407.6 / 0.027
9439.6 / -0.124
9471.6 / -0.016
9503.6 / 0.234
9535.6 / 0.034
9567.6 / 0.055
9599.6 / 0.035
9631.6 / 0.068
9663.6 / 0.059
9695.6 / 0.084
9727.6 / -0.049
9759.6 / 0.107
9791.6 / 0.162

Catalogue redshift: 0.30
